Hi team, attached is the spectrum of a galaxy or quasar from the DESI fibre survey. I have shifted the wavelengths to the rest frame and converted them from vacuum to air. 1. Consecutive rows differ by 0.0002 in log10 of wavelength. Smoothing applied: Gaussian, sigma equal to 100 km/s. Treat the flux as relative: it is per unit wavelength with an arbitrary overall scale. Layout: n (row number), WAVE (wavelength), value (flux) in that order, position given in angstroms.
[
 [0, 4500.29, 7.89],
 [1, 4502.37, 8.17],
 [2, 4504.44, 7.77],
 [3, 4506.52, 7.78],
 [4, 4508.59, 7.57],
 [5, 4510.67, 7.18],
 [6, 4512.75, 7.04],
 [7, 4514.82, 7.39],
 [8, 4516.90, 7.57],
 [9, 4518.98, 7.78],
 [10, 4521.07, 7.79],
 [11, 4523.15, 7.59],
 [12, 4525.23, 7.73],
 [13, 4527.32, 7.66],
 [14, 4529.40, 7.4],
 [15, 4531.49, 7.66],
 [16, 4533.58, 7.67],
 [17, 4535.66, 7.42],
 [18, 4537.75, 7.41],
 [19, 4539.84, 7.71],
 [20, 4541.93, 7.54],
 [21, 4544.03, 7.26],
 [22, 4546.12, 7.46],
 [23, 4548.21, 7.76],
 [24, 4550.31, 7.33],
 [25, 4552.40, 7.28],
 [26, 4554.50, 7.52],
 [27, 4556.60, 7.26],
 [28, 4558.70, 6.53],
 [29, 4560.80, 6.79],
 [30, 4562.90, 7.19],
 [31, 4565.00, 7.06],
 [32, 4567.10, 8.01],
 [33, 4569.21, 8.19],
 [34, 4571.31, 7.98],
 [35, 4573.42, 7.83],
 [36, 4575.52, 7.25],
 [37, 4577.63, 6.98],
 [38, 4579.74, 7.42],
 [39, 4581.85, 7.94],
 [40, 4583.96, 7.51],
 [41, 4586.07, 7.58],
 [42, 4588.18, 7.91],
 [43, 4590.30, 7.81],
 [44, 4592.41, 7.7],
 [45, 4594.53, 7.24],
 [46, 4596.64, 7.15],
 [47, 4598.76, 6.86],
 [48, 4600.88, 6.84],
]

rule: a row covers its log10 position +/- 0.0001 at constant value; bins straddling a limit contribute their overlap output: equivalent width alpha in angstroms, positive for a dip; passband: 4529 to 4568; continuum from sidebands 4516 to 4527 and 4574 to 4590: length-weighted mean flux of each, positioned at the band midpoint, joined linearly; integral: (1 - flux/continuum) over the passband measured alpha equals 1.2 angstroms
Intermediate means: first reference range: 7.69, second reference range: 7.54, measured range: 7.38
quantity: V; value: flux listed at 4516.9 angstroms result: 7.57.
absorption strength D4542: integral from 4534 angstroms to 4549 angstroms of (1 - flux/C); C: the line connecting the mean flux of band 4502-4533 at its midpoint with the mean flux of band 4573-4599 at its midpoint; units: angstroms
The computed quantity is 0.09 angstroms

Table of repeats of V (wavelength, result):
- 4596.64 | 7.15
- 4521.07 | 7.79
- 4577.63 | 6.98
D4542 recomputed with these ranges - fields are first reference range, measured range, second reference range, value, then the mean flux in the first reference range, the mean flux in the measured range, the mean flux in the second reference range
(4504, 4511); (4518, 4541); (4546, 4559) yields -0.46 angstroms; 7.6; 7.62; 7.34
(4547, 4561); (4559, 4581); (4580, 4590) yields 0.12 angstroms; 7.24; 7.44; 7.71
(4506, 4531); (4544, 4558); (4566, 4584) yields 0.41 angstroms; 7.54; 7.4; 7.69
